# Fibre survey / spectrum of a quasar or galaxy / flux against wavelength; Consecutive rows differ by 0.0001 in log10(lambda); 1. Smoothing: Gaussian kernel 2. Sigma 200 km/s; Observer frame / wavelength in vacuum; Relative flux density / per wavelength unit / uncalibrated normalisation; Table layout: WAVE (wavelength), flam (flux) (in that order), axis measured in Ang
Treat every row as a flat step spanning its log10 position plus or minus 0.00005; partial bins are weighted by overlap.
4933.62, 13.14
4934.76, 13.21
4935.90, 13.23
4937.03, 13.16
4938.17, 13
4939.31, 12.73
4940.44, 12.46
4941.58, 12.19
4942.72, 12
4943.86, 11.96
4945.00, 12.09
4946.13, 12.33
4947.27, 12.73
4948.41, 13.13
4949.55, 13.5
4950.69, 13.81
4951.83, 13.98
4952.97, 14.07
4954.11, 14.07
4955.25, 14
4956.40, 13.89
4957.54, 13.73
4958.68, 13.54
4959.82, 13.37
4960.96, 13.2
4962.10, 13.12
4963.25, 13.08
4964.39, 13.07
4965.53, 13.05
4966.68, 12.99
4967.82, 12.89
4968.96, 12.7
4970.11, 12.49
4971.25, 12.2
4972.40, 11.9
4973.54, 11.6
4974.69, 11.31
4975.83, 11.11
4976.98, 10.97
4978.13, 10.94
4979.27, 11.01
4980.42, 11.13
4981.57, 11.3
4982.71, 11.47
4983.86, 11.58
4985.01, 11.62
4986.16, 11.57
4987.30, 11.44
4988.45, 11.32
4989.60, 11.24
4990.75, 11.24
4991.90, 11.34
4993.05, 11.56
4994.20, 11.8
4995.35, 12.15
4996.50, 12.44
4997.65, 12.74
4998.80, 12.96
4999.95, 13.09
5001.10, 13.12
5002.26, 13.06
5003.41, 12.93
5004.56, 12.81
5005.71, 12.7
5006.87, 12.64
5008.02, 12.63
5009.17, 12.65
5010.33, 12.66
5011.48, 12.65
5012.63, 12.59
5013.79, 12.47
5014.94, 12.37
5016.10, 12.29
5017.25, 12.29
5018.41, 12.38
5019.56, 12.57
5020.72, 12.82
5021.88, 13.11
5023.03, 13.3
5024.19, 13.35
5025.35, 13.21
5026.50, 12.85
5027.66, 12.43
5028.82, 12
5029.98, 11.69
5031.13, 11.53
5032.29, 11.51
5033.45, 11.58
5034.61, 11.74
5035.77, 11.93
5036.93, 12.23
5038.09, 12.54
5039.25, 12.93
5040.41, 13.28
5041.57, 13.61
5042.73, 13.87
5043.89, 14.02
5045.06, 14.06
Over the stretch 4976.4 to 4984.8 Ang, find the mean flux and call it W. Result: 11.2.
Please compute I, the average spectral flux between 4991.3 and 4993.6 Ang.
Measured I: 11.4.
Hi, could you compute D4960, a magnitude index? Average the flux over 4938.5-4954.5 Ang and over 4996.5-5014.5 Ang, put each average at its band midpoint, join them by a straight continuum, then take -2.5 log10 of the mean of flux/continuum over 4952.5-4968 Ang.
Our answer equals -0.05 mag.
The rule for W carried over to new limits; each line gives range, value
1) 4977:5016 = 12.1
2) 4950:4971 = 13.4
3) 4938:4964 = 13.1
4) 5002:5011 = 12.8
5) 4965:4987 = 11.8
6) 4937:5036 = 12.4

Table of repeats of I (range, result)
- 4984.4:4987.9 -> 11.6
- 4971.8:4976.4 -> 11.5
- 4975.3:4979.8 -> 11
